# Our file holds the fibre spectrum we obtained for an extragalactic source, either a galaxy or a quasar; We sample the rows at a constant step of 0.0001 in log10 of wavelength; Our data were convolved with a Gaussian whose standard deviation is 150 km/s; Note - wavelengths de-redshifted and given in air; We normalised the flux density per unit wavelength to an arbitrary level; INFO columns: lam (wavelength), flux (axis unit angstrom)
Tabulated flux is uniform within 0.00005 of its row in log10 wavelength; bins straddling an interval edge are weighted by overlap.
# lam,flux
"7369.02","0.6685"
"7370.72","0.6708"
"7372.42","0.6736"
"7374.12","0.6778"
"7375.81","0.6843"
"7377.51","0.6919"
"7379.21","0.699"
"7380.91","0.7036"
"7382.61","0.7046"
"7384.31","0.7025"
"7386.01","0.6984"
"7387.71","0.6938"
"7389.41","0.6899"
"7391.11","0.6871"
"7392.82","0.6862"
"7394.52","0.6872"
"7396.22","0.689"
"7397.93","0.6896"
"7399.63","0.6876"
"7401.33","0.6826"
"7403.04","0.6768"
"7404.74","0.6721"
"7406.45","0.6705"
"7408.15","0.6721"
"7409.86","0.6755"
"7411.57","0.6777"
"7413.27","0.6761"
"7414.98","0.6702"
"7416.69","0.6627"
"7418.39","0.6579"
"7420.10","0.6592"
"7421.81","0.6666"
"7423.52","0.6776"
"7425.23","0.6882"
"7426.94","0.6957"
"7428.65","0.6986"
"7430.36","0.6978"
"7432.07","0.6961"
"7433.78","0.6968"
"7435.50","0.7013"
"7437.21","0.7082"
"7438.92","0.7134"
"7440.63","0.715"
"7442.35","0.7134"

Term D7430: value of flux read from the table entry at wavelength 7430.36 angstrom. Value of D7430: 0.6978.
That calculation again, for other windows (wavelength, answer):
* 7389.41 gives 0.6899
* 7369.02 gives 0.6685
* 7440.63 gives 0.715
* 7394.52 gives 0.6872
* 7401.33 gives 0.6826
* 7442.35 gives 0.7134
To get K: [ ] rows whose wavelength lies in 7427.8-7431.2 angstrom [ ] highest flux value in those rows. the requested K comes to 0.6986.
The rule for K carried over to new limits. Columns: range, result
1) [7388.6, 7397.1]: 0.6899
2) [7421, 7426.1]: 0.6882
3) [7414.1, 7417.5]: 0.6702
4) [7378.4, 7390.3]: 0.7046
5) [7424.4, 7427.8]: 0.6957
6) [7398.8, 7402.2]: 0.6876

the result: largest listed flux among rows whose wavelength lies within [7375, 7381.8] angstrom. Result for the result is 0.7036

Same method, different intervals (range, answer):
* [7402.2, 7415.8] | 0.6777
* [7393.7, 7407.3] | 0.6896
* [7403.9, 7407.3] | 0.6721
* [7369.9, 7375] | 0.6778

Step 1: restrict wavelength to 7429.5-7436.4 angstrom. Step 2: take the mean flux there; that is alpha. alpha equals 0.698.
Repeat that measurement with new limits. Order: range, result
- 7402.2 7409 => 0.673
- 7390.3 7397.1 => 0.686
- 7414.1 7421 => 0.663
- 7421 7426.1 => 0.677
